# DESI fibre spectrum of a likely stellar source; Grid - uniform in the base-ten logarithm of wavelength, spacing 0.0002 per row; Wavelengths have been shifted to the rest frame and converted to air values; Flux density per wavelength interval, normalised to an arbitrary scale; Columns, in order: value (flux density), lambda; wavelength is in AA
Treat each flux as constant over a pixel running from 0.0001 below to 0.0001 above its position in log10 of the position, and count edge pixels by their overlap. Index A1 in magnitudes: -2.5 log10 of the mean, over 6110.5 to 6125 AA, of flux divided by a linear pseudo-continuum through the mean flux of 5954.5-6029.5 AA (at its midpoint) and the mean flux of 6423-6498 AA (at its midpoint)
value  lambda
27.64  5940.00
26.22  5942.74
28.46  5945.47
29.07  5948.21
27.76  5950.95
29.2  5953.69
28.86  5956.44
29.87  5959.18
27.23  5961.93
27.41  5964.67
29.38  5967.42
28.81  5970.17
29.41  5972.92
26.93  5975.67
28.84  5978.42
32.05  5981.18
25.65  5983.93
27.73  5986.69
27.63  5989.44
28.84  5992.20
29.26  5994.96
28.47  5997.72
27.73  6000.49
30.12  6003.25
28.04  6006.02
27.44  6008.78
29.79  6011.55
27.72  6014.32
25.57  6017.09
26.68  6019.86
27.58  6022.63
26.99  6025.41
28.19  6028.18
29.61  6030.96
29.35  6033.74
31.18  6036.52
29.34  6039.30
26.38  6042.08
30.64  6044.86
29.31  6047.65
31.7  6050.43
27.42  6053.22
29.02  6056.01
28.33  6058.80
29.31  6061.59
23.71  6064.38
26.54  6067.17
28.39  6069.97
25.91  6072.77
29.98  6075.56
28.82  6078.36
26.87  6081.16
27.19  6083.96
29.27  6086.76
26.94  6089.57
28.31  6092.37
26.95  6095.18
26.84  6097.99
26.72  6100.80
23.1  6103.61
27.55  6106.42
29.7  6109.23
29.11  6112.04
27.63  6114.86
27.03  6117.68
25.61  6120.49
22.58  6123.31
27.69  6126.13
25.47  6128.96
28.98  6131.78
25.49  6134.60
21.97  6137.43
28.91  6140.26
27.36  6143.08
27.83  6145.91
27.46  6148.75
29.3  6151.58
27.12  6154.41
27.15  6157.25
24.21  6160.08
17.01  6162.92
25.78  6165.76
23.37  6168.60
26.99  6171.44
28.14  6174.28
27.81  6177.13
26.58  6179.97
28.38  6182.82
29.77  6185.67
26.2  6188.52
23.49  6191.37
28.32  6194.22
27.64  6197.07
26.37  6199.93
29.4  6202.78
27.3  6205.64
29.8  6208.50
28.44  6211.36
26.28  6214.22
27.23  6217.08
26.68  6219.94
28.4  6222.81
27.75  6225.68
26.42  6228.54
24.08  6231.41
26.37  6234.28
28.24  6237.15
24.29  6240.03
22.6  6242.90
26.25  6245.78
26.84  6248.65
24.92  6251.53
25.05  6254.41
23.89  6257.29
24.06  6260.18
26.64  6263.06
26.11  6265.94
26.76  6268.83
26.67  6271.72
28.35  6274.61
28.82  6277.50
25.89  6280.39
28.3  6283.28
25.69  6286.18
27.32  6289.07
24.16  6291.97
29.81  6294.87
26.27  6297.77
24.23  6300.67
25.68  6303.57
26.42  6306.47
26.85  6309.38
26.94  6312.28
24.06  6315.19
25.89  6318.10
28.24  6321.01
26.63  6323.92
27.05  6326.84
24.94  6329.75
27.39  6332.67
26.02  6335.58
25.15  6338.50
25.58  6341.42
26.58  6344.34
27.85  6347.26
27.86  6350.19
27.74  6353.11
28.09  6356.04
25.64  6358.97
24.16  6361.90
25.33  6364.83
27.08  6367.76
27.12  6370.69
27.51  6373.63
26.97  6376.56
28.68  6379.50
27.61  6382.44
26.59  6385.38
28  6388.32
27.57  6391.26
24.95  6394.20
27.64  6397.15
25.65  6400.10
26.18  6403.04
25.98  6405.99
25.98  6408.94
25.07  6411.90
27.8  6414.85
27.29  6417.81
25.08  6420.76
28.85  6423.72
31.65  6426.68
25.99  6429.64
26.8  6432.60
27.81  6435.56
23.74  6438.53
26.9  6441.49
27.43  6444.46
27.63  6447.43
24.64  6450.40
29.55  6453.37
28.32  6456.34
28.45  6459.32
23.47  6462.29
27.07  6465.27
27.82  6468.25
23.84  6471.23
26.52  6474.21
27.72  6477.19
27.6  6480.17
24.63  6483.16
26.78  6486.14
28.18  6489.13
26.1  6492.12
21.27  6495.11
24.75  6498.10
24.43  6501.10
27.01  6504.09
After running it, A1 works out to 0.055 mag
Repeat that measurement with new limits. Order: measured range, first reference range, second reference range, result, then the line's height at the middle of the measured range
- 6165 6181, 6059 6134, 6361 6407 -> 0.02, 27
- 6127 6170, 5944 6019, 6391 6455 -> 0.08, 27.8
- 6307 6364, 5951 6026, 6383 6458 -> 0.03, 27.2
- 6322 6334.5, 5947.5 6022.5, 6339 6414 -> 0.01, 26.9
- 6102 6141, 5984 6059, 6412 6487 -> 0.07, 28.1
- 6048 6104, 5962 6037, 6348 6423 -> 0.01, 28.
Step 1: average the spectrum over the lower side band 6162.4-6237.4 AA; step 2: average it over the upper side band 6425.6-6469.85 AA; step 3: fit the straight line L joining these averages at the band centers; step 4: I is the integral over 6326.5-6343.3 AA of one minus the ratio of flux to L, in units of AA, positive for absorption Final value 0.63 AA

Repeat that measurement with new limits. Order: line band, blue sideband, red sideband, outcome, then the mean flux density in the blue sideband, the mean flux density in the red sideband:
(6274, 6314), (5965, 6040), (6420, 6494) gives 1.1 AA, 28.4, 26.9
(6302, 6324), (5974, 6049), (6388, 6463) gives 0.8 AA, 28.4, 26.9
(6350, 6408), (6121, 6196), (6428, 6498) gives -0.9 AA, 26.3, 26.4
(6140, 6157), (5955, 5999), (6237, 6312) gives -0.5 AA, 28.5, 26.1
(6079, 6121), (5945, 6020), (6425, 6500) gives 0.9 AA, 28.4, 26.6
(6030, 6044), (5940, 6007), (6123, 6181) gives -0.8 AA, 28.4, 26.1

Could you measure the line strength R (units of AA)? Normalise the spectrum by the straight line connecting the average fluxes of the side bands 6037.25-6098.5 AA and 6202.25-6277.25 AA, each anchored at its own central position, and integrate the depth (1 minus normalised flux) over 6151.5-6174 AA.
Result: 1.8 AA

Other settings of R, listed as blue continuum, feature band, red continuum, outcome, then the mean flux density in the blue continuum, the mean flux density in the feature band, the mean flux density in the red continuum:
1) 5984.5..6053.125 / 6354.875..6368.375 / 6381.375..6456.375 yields 0.6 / 28.5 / 25.9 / 26.9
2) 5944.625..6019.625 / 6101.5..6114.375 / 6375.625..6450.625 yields 0.3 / 28.4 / 27.4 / 26.9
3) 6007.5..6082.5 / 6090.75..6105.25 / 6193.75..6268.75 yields 0.7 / 28.2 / 26.4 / 26.5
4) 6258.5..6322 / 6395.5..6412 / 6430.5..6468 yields 0.4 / 26.5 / 26.1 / 26.8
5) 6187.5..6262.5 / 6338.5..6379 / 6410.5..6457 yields 0.2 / 26.4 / 26.7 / 27.1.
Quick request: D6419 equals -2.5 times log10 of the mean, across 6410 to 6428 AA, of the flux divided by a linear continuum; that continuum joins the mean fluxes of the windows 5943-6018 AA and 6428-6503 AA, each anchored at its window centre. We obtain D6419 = -0.04 mag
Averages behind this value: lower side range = 28.4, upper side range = 26.3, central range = 27.5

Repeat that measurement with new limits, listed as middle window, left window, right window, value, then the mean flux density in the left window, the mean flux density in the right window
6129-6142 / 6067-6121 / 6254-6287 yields 0.04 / 27.5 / 26.4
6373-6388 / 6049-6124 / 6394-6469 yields -0.02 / 27.5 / 26.9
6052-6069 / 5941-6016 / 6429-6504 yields 0.03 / 28.4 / 26.3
